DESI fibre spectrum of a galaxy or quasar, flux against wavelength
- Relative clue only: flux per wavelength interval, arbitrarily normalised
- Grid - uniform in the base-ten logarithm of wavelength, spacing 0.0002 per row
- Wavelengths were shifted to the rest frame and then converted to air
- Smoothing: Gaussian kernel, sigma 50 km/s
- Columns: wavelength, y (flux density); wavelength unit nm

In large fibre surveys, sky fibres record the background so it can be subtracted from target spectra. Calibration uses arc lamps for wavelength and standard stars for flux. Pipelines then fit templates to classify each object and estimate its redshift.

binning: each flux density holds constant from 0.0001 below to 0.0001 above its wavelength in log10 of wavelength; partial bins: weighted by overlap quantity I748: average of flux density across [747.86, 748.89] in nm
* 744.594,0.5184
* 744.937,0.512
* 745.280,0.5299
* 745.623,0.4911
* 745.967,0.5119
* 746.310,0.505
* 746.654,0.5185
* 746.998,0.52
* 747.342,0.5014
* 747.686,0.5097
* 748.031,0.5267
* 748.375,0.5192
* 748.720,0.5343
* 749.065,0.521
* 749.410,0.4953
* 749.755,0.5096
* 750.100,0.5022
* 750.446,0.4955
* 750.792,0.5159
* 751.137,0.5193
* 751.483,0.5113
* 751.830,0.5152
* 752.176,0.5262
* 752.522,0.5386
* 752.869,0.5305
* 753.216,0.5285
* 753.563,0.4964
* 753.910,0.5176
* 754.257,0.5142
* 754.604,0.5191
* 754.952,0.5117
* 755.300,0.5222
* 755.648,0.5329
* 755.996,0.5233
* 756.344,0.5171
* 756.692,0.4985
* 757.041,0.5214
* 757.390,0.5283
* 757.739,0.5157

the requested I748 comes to 0.527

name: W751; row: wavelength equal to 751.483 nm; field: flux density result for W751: 0.5113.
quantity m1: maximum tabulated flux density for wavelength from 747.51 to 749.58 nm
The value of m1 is 0.5343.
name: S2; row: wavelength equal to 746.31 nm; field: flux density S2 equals 0.505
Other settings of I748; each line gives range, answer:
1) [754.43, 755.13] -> 0.515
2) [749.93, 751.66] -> 0.509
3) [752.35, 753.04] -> 0.534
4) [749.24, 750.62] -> 0.501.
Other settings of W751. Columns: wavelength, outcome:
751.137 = 0.5193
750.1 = 0.5022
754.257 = 0.5142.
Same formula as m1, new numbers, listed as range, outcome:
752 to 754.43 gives 0.5386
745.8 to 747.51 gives 0.52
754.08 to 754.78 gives 0.5191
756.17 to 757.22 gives 0.5214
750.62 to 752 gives 0.5193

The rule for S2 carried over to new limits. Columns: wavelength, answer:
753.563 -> 0.4964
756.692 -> 0.4985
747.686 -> 0.5097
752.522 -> 0.5386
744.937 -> 0.512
